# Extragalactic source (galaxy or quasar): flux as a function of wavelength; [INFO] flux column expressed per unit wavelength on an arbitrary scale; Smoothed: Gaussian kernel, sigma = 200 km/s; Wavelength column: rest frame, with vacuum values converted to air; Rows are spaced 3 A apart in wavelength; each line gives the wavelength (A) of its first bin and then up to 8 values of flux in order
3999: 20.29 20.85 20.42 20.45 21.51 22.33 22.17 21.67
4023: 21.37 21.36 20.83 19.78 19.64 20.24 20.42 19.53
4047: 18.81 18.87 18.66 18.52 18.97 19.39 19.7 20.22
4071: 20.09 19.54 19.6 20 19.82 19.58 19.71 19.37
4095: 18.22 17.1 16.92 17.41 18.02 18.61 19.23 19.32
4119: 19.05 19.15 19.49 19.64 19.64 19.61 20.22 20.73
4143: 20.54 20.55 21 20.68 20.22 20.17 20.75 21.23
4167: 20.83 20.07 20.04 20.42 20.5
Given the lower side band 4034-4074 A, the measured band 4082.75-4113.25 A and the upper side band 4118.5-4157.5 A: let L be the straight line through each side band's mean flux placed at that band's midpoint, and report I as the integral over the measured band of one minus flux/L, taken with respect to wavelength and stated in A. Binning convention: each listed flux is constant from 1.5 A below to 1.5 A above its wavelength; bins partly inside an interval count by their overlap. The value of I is 2.0 A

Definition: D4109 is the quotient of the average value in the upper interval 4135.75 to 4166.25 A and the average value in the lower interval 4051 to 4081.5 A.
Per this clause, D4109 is 1.1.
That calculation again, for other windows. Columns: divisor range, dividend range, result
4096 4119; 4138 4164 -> 1.14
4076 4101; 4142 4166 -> 1.08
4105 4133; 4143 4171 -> 1.08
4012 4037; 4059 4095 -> 0.93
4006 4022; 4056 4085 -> 0.91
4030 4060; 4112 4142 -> 1.01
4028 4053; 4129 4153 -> 1.03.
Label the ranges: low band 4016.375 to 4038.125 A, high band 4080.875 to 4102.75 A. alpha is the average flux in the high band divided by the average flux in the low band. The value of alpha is 0.90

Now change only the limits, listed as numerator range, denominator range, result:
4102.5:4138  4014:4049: 0.93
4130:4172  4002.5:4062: 1.01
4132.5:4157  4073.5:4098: 1.06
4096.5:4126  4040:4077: 0.95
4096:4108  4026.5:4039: 0.86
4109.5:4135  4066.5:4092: 0.98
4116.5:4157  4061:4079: 1.01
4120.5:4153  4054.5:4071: 1.03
